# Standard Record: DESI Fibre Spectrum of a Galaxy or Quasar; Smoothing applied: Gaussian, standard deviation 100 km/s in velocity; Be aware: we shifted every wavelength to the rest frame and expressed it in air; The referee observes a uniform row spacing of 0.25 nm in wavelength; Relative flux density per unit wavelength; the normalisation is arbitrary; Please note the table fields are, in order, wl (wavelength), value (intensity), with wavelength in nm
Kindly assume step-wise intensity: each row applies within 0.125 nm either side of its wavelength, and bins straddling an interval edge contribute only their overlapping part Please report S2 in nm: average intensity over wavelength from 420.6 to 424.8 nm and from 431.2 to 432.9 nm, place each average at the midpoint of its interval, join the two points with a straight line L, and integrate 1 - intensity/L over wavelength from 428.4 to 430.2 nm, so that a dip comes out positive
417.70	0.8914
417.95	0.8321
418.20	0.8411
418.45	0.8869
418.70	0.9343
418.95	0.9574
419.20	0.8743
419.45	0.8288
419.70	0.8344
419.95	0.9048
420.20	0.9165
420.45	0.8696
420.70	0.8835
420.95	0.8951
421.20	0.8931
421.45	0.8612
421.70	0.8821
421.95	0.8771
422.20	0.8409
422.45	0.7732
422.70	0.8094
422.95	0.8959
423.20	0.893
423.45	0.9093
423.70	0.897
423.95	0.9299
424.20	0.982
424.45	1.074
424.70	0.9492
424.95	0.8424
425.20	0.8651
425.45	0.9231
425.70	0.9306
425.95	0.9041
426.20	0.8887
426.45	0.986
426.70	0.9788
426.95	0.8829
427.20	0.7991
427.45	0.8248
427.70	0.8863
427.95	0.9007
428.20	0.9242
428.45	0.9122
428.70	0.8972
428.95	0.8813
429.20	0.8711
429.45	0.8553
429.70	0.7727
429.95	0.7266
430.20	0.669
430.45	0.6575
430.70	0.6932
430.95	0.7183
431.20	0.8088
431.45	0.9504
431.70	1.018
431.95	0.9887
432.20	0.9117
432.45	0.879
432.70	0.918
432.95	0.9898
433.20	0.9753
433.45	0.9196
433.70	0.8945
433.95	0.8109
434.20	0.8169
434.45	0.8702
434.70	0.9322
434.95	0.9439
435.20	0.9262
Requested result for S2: 0.18 nm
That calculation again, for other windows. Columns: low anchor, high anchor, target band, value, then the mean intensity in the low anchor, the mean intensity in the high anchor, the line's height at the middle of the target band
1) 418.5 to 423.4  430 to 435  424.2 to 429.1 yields -0.221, 0.876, 0.865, 0.87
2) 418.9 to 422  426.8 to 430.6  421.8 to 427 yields -0.302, 0.881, 0.831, 0.857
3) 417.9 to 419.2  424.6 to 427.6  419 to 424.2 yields 0.099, 0.892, 0.897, 0.894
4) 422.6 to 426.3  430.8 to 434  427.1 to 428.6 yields 0.057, 0.914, 0.907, 0.911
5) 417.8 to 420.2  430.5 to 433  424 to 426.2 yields -0.132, 0.879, 0.878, 0.879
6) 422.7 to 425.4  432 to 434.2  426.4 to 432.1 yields 0.390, 0.918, 0.91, 0.913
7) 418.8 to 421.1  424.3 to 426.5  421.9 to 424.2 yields 0.087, 0.886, 0.928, 0.91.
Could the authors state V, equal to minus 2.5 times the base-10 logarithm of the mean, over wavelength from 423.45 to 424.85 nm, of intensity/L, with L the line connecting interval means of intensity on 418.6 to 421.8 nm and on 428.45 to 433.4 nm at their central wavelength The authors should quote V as -0.10 mag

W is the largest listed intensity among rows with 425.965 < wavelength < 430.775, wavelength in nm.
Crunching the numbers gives 0.986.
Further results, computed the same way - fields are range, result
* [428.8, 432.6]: 1.018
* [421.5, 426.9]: 1.074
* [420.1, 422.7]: 0.9165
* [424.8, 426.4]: 0.9306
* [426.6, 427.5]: 0.9788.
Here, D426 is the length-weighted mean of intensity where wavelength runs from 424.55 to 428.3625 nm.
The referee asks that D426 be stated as 0.9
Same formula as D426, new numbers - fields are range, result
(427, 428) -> 0.851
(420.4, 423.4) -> 0.866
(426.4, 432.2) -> 0.852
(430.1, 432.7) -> 0.835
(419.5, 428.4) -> 0.894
